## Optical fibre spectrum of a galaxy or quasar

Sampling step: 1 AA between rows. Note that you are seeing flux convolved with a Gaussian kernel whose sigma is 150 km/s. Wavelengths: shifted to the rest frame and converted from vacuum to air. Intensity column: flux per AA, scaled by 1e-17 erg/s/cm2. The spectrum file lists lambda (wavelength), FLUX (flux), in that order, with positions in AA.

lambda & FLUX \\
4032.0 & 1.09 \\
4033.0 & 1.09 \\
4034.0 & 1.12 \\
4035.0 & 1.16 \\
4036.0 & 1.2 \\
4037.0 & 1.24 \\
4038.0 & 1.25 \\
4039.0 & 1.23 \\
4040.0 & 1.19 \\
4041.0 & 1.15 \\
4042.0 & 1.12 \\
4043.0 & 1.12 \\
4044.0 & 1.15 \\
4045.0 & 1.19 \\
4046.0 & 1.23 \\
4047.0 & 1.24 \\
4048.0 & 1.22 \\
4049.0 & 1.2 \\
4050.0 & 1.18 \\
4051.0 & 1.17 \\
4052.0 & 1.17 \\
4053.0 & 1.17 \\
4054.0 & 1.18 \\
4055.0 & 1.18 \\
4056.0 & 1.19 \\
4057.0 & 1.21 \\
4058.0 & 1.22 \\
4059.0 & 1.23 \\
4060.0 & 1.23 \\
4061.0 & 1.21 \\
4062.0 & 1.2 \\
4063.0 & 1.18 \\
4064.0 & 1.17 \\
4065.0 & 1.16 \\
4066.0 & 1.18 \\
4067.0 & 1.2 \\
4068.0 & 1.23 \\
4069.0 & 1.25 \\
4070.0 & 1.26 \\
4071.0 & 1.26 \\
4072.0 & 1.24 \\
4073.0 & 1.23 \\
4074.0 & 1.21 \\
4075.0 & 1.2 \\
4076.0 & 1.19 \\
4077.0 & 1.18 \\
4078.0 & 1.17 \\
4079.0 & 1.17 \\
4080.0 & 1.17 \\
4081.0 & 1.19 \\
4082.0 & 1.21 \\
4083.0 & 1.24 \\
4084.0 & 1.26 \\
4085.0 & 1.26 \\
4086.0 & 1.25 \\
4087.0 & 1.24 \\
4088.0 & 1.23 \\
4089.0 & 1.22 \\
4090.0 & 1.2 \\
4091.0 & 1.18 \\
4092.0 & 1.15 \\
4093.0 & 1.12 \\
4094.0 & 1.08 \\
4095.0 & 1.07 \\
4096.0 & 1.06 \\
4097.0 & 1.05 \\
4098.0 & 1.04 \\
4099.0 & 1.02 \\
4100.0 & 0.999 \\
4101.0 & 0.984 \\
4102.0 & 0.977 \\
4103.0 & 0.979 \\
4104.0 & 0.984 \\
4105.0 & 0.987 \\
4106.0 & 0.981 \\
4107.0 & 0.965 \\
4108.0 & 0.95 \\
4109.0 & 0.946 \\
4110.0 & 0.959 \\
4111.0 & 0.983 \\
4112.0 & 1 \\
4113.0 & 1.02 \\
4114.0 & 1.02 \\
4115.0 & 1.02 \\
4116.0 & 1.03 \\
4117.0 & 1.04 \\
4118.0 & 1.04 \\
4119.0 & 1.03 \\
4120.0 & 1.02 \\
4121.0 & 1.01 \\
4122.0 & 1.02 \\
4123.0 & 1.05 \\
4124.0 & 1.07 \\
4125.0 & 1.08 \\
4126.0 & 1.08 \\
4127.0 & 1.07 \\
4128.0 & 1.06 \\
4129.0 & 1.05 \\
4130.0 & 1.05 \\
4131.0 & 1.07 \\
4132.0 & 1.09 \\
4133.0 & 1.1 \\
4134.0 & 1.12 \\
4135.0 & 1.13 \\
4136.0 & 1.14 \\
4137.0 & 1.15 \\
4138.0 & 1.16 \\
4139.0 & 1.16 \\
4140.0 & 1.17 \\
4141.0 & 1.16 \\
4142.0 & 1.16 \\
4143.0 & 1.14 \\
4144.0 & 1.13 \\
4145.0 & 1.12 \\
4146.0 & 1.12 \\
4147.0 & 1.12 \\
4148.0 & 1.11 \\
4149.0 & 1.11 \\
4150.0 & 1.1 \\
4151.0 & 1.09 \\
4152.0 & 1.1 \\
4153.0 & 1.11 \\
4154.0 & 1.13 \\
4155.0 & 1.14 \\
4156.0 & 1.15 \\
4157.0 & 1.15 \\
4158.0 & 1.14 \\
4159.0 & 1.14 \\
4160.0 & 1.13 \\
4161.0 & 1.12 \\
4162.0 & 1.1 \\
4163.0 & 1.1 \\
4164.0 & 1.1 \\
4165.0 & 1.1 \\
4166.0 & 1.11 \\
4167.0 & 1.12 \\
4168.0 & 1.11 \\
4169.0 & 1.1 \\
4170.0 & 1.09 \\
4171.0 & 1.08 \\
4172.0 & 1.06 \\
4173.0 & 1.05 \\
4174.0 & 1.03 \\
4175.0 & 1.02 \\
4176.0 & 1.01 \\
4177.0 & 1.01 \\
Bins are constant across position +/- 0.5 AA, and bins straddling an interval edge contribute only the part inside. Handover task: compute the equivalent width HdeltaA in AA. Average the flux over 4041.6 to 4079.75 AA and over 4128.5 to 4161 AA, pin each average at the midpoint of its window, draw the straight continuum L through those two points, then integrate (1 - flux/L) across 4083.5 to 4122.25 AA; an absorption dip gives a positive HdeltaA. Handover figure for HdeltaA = 3.3 AA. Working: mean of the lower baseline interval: 1.2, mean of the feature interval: 1.06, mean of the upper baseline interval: 1.12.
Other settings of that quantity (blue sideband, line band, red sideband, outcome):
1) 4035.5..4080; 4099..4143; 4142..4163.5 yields 3.8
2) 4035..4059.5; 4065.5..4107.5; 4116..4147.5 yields 0.1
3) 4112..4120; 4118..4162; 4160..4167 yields -1.5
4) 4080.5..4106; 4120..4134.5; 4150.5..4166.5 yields 0.7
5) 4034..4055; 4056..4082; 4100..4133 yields -1.7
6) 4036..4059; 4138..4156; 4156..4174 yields -0.2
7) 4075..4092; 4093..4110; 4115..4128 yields 1.9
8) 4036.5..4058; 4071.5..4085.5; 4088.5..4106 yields -1.2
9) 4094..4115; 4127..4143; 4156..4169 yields -0.8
